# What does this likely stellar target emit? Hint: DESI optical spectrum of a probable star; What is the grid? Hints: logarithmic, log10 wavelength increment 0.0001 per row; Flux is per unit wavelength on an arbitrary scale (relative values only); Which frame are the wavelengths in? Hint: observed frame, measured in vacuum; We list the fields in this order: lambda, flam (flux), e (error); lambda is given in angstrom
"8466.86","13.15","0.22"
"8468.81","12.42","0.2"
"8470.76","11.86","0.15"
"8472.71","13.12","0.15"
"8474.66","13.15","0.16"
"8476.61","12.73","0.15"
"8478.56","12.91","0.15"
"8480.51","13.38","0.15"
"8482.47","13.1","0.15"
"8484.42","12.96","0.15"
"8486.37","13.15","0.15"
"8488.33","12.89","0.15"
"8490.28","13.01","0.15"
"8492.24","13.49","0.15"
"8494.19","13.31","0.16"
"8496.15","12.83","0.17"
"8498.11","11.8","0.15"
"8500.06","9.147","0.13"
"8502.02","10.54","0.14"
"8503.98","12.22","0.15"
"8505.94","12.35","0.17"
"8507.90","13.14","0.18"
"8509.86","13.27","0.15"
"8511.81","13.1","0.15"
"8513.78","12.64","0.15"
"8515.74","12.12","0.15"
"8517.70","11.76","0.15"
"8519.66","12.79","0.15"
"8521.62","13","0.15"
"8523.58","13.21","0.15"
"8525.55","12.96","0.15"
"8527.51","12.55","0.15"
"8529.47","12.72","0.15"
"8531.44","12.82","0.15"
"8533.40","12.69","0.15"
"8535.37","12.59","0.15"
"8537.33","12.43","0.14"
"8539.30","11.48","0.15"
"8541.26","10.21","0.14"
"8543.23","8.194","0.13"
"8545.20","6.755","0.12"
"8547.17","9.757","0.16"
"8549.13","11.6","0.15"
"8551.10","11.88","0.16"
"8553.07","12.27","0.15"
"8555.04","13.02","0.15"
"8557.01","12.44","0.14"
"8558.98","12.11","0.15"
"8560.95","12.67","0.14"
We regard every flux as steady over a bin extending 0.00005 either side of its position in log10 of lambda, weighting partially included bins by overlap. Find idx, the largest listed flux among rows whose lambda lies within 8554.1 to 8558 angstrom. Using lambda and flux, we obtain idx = 13.02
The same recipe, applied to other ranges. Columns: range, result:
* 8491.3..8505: 13.49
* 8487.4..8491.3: 13.01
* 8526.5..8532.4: 12.82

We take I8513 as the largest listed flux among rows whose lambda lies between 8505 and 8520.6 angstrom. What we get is 13.27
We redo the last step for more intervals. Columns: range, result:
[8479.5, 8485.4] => 13.38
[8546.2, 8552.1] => 11.88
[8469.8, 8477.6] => 13.15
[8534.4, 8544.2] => 12.59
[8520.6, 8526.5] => 13.21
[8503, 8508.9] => 13.14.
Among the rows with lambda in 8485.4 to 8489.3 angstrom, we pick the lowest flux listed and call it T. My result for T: 12.89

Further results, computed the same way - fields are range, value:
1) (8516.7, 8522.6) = 11.76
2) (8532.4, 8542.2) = 10.21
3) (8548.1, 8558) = 11.6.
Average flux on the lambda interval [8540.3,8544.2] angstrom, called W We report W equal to 9.19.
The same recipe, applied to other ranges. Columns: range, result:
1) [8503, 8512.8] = 12.8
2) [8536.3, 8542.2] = 11.4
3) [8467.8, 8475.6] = 12.6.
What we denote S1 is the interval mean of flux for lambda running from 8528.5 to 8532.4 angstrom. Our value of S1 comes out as 12.8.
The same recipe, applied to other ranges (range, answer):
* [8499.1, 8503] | 9.84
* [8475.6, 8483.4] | 13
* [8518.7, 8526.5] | 13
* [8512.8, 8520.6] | 12.3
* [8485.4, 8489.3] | 13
